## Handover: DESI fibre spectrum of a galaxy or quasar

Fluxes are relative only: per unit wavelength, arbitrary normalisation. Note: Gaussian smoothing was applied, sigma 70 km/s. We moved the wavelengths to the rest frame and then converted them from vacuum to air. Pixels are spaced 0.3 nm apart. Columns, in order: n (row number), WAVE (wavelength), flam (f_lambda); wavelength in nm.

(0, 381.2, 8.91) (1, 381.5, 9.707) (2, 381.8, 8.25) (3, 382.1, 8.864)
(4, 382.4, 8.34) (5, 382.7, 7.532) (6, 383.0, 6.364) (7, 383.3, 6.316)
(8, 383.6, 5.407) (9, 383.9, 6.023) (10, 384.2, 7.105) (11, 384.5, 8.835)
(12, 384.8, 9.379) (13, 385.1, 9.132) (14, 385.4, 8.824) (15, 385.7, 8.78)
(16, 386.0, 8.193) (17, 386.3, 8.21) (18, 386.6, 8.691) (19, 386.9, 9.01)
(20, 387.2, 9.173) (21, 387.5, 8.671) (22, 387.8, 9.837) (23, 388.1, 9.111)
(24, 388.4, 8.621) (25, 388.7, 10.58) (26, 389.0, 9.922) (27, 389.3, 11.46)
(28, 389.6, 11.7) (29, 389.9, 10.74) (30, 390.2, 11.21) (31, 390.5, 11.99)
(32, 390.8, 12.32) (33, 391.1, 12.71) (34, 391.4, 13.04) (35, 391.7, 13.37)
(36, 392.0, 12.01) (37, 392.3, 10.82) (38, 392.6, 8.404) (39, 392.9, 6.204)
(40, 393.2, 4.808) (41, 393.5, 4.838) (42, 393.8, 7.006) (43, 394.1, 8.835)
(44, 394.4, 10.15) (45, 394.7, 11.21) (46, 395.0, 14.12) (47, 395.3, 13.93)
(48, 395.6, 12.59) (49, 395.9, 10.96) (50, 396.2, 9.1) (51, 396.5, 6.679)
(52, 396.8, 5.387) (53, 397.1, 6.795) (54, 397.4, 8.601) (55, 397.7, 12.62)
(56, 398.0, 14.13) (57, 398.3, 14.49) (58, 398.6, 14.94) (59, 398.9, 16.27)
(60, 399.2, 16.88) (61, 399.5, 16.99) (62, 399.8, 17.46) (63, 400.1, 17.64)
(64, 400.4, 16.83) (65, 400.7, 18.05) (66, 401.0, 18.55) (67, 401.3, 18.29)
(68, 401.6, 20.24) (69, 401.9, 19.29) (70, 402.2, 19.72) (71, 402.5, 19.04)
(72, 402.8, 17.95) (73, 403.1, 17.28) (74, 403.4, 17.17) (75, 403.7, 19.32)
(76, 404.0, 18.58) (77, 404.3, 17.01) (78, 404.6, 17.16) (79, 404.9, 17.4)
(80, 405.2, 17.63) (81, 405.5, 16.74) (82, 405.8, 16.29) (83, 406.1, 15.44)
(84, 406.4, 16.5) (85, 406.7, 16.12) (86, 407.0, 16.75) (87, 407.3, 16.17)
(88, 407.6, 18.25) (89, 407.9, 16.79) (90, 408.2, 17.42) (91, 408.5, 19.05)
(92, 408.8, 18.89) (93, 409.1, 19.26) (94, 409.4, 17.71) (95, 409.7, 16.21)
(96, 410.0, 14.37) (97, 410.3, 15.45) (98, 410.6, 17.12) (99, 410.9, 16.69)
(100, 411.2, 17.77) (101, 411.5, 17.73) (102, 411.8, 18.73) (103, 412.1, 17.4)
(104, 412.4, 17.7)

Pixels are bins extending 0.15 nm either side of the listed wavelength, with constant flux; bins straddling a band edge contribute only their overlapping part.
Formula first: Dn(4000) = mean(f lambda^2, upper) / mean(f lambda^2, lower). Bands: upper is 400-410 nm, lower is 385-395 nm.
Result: 1.95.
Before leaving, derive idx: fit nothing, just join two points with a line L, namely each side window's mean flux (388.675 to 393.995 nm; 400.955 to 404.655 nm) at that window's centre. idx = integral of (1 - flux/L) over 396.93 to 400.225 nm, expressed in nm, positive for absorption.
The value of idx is 0.287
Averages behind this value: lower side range 10.2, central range 14.2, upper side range 18.5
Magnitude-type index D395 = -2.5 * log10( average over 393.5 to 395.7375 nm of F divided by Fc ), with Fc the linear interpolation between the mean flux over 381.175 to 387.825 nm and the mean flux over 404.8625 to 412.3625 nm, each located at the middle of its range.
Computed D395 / 0.13 mag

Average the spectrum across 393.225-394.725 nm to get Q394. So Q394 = 7.87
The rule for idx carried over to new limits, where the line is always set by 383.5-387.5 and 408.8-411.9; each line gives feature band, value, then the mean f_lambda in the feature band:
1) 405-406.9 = -0.11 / 16.5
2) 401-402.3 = -0.48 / 19.3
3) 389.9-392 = -0.42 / 12.3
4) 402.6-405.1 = -0.49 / 17.8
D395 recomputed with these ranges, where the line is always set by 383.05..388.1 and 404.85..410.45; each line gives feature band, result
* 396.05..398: 0.42 mag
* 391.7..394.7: 0.29 mag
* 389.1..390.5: -0.15 mag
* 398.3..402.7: -0.25 mag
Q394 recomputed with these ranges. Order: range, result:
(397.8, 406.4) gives 17.3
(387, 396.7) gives 10.2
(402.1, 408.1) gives 17.3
